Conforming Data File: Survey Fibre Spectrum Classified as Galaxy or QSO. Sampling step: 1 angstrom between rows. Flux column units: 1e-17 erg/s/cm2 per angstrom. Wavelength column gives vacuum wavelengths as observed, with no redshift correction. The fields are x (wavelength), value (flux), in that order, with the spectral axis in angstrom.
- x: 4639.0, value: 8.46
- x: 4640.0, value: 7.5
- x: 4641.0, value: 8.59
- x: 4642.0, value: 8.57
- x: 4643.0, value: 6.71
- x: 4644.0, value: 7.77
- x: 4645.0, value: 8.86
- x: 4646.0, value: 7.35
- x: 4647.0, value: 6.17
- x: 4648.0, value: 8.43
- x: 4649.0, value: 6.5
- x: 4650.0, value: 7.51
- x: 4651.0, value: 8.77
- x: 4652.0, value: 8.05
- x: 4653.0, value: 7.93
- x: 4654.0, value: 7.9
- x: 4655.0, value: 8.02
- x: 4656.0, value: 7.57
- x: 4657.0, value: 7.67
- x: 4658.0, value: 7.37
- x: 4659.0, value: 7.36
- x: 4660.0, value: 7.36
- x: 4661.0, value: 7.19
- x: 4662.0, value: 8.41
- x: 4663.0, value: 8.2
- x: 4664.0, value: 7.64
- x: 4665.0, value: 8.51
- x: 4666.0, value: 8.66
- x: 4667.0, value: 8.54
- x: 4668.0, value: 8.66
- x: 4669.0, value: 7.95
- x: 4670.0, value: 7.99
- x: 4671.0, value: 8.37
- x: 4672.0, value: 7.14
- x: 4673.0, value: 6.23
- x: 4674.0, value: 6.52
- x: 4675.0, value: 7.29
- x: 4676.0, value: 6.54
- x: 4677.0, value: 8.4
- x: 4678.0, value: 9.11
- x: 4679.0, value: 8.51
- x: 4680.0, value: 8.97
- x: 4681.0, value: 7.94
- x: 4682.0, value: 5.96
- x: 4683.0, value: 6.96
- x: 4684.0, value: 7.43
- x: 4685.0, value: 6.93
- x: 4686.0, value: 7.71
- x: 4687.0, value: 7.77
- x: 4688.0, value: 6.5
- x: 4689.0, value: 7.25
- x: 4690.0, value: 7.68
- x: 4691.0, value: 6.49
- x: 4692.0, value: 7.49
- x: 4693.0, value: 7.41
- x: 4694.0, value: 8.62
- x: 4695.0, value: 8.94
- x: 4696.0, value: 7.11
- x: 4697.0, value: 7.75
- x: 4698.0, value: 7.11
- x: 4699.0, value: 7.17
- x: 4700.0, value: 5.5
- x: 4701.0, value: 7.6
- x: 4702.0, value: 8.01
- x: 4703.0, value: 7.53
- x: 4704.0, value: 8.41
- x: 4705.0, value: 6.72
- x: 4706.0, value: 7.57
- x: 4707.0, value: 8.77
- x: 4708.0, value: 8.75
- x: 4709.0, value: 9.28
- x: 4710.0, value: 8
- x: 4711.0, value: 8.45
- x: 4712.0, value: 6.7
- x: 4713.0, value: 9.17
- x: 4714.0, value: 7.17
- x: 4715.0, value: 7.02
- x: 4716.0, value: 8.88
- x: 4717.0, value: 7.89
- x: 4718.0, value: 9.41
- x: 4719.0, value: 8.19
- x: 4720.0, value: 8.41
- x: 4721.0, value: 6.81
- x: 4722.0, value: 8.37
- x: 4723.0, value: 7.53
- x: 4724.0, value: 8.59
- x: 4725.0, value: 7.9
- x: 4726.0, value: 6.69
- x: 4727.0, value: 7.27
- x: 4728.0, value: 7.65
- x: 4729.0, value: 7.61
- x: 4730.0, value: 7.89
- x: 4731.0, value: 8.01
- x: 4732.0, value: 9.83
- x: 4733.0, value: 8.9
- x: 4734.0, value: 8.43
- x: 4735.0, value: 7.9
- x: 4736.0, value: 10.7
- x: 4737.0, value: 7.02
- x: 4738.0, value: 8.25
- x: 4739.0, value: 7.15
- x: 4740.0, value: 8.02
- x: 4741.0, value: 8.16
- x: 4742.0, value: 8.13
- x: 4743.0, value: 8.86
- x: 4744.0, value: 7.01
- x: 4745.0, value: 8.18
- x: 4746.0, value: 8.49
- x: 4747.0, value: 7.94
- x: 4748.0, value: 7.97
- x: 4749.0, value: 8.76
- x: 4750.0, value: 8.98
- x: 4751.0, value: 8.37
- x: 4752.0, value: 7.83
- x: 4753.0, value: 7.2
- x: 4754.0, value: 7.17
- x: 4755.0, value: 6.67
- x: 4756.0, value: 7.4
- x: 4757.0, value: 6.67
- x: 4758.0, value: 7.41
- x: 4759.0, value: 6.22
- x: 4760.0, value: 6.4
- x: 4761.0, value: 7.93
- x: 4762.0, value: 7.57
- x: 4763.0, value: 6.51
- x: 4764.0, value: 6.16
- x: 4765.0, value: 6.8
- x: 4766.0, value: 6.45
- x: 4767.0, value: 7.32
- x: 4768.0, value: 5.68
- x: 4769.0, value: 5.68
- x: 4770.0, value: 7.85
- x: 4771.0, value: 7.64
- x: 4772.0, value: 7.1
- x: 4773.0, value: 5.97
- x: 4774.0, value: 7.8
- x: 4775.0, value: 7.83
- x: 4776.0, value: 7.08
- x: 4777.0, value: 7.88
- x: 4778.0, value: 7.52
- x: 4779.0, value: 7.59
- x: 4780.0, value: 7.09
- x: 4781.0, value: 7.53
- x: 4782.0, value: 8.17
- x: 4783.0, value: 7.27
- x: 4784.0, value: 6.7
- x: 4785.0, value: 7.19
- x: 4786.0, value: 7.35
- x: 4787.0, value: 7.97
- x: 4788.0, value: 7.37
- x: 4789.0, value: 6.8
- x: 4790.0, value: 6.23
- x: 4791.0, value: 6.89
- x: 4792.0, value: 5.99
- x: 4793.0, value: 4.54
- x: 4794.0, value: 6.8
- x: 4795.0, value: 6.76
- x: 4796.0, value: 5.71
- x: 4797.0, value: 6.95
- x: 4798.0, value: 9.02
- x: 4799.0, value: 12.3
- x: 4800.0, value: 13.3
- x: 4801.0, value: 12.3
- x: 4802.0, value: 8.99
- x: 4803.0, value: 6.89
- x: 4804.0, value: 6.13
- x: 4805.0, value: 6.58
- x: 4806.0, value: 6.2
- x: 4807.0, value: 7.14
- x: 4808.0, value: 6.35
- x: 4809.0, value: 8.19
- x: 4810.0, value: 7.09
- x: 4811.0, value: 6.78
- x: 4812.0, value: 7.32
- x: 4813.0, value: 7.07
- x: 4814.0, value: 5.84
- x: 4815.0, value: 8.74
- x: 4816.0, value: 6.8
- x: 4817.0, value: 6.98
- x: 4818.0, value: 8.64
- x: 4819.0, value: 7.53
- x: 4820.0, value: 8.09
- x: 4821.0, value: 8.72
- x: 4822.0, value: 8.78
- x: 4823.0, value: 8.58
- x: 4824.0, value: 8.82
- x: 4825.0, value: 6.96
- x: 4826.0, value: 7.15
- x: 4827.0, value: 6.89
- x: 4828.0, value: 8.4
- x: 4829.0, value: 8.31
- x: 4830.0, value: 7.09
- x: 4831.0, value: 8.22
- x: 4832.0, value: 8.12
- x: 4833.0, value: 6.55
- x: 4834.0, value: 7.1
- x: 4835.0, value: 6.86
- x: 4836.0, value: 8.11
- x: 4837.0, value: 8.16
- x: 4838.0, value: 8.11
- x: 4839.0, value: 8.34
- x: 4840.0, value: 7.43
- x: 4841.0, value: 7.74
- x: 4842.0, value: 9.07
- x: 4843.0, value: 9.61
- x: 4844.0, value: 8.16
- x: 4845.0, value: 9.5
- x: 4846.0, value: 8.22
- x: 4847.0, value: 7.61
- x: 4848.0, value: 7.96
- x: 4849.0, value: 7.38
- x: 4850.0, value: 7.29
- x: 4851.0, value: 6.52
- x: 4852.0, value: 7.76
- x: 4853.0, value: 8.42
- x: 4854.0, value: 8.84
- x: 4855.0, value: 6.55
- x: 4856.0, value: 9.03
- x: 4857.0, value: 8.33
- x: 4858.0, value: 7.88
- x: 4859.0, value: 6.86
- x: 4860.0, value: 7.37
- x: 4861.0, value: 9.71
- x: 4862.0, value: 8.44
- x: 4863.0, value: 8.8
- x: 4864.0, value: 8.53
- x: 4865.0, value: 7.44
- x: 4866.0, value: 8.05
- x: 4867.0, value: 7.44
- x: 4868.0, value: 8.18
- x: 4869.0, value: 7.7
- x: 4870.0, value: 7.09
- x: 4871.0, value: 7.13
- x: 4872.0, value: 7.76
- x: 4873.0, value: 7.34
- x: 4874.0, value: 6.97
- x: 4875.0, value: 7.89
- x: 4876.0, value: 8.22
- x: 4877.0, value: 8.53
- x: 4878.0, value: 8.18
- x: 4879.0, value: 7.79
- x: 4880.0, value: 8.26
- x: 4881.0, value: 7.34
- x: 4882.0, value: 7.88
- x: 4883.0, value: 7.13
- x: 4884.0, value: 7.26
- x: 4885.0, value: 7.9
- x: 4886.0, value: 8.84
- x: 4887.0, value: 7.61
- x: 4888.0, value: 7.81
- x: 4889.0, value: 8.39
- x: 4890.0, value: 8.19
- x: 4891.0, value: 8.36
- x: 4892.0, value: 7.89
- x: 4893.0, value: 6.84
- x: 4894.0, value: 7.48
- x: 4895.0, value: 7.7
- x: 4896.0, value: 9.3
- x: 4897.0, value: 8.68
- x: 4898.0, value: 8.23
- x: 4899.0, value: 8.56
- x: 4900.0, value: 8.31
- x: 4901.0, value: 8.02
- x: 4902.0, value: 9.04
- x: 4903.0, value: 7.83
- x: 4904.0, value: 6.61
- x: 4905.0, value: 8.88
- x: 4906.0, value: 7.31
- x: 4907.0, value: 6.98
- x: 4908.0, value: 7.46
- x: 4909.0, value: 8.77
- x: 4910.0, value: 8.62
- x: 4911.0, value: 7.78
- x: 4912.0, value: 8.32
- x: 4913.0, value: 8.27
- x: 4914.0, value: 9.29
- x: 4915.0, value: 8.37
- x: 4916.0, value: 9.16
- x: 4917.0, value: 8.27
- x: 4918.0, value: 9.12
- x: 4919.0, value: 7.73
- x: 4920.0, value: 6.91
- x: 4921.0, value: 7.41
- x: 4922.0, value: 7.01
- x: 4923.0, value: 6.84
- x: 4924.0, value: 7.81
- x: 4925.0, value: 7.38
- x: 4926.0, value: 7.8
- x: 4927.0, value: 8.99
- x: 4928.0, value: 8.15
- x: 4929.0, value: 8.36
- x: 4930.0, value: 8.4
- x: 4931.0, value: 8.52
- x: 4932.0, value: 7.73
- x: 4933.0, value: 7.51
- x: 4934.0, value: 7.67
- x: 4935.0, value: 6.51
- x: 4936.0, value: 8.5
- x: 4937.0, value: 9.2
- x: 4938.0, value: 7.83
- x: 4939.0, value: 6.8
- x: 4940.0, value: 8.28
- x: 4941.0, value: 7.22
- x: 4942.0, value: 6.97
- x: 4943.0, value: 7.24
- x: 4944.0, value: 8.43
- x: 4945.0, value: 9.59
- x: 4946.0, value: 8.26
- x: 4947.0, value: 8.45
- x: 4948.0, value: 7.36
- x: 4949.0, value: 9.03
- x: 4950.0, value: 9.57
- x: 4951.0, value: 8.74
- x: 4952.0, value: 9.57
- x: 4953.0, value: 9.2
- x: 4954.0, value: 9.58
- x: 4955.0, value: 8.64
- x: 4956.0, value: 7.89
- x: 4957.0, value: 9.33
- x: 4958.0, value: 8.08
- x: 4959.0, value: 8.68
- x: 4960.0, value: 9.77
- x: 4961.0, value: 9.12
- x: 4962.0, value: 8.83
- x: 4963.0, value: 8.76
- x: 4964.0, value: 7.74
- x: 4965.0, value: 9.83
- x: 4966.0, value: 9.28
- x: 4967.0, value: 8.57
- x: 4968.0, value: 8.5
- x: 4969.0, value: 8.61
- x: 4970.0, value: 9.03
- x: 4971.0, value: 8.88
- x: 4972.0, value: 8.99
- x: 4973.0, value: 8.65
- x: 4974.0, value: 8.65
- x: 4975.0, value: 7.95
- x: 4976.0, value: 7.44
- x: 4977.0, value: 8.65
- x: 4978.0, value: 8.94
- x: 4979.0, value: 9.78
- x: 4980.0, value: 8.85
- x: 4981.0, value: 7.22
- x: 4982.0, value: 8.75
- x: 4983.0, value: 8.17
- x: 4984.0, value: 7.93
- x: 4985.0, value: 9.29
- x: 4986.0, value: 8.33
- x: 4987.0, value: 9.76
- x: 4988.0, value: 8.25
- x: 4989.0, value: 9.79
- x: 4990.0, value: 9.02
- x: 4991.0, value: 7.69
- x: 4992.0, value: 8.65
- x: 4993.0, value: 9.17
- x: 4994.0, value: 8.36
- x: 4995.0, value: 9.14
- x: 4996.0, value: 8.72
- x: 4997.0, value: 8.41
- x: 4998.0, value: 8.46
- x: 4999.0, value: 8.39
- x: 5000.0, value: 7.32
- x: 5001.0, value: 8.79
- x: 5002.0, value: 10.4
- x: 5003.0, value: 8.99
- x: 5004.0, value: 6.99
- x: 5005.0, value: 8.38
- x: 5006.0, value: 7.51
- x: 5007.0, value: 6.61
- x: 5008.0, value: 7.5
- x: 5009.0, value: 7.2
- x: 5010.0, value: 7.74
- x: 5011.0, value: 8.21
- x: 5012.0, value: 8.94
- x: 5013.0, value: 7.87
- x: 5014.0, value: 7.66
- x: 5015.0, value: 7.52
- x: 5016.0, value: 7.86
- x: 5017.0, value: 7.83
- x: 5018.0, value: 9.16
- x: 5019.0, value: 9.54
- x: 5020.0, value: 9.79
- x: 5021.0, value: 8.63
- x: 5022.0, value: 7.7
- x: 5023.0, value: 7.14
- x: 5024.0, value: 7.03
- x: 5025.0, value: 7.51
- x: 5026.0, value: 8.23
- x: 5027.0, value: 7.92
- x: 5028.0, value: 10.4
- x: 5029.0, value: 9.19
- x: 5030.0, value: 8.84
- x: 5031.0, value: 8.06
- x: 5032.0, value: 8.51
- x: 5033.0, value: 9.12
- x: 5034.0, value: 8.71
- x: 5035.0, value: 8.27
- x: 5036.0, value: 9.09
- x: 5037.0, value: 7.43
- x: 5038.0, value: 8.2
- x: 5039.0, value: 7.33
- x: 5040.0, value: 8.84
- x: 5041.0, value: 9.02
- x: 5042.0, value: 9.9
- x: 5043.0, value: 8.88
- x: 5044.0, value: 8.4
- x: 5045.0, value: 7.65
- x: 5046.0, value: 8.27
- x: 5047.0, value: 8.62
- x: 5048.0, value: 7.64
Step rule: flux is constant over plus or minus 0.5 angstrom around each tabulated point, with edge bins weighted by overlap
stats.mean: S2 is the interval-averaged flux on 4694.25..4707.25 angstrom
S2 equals 7.55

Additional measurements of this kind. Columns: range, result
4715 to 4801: 7.66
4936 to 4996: 8.61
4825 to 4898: 7.9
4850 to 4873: 7.88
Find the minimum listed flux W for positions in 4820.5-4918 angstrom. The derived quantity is 6.52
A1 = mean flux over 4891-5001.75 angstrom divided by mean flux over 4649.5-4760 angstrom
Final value 1.1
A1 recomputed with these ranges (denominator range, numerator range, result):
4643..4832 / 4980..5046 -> 1.09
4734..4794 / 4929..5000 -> 1.16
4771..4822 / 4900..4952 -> 1.07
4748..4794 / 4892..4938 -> 1.13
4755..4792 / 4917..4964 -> 1.17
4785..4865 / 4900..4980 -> 1.07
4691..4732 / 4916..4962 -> 1.05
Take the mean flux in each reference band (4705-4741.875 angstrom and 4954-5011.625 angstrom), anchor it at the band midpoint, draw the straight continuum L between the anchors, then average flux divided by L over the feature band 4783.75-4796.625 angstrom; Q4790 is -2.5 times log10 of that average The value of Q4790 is 0.231 mag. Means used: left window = 8.1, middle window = 6.64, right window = 8.55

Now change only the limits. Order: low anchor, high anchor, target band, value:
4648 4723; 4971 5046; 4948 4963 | -0.08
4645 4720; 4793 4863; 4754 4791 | 0.11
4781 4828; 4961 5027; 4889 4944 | 0.01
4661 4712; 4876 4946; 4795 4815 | 0.00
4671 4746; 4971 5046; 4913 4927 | 0.03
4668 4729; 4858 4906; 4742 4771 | 0.06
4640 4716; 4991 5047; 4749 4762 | 0.06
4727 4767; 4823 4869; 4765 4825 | 0.05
